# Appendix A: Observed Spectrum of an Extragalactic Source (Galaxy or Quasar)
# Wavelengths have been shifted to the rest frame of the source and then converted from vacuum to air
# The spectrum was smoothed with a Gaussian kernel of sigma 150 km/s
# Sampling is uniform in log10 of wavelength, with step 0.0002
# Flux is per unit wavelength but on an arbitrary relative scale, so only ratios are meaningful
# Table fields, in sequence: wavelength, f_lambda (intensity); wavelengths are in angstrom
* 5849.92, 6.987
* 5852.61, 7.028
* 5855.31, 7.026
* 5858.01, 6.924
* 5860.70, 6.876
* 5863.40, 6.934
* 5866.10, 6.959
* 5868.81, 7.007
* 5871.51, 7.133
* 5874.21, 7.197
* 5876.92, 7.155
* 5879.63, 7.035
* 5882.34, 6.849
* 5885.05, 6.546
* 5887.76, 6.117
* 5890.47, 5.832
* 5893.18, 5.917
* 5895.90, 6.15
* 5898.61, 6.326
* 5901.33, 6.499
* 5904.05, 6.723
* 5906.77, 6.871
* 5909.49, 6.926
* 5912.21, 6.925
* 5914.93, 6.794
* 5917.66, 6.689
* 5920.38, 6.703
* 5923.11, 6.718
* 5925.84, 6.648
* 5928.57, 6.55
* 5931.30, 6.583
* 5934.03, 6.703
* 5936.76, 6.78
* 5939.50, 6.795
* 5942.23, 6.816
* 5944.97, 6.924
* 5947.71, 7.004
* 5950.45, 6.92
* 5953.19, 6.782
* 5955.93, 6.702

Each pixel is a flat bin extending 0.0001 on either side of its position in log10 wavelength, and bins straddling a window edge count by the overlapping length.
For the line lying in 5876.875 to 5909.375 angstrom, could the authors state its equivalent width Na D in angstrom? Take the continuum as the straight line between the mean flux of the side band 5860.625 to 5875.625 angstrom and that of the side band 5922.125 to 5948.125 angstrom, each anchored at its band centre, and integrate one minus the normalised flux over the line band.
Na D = 2.0 angstrom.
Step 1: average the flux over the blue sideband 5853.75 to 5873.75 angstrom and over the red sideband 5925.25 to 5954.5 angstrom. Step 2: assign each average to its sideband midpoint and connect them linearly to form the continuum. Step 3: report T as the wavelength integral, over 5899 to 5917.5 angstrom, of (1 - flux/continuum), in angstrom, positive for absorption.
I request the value 0.3 angstrom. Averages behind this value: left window 6.99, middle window 6.76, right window 6.78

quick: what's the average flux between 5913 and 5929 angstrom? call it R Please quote 6.7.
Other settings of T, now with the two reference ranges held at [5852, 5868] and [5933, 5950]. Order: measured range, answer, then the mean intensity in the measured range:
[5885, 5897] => 1.5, 6.06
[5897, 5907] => 0.5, 6.56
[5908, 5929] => 0.4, 6.75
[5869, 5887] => -0.1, 6.96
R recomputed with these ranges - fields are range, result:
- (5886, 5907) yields 6.28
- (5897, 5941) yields 6.7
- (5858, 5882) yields 7.02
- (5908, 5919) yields 6.83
